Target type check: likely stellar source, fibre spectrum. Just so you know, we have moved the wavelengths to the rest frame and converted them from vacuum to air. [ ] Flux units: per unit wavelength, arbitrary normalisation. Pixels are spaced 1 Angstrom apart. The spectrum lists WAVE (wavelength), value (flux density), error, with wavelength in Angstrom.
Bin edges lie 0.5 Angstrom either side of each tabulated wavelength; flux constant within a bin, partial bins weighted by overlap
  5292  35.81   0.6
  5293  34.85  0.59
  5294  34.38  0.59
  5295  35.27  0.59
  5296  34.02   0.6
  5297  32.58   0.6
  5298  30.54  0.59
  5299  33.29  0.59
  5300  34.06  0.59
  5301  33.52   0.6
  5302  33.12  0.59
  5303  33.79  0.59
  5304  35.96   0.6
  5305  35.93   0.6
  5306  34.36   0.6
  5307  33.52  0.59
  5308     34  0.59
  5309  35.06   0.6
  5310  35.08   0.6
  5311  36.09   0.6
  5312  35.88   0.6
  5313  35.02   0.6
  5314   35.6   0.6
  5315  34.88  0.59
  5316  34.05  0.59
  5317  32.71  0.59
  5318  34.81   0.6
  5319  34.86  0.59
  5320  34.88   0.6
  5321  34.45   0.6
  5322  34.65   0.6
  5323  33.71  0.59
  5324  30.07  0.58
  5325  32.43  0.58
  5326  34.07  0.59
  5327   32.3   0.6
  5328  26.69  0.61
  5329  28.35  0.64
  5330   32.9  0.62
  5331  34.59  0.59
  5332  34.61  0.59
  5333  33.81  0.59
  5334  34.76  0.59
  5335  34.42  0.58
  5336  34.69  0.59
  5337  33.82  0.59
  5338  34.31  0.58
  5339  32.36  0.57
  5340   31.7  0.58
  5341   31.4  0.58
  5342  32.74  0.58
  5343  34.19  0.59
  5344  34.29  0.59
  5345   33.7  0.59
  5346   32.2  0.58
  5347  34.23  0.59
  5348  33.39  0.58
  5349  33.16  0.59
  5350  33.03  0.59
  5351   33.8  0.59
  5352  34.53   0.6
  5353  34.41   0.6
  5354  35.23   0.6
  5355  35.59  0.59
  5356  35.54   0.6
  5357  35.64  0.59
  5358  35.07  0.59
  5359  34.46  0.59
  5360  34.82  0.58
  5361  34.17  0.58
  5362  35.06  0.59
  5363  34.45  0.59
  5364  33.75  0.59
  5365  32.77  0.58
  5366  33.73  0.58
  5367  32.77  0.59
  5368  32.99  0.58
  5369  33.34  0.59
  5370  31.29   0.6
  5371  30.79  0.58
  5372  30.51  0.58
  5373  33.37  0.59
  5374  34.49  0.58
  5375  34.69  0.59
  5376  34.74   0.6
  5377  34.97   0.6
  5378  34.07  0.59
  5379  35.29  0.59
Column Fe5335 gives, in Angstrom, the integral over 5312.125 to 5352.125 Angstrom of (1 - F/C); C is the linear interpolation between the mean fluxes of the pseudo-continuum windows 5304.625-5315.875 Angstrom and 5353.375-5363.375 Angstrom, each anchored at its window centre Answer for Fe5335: 1.8 Angstrom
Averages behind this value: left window 35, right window 35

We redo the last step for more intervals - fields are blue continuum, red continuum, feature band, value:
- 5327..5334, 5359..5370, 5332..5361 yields -1.02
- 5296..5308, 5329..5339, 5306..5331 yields 0.11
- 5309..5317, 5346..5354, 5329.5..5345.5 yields 0.27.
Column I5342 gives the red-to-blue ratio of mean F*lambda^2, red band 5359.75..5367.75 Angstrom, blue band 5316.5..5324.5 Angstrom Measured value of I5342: 1.02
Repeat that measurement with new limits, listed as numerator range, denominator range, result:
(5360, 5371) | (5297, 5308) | 1.01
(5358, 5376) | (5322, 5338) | 1.03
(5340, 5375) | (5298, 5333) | 1.01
